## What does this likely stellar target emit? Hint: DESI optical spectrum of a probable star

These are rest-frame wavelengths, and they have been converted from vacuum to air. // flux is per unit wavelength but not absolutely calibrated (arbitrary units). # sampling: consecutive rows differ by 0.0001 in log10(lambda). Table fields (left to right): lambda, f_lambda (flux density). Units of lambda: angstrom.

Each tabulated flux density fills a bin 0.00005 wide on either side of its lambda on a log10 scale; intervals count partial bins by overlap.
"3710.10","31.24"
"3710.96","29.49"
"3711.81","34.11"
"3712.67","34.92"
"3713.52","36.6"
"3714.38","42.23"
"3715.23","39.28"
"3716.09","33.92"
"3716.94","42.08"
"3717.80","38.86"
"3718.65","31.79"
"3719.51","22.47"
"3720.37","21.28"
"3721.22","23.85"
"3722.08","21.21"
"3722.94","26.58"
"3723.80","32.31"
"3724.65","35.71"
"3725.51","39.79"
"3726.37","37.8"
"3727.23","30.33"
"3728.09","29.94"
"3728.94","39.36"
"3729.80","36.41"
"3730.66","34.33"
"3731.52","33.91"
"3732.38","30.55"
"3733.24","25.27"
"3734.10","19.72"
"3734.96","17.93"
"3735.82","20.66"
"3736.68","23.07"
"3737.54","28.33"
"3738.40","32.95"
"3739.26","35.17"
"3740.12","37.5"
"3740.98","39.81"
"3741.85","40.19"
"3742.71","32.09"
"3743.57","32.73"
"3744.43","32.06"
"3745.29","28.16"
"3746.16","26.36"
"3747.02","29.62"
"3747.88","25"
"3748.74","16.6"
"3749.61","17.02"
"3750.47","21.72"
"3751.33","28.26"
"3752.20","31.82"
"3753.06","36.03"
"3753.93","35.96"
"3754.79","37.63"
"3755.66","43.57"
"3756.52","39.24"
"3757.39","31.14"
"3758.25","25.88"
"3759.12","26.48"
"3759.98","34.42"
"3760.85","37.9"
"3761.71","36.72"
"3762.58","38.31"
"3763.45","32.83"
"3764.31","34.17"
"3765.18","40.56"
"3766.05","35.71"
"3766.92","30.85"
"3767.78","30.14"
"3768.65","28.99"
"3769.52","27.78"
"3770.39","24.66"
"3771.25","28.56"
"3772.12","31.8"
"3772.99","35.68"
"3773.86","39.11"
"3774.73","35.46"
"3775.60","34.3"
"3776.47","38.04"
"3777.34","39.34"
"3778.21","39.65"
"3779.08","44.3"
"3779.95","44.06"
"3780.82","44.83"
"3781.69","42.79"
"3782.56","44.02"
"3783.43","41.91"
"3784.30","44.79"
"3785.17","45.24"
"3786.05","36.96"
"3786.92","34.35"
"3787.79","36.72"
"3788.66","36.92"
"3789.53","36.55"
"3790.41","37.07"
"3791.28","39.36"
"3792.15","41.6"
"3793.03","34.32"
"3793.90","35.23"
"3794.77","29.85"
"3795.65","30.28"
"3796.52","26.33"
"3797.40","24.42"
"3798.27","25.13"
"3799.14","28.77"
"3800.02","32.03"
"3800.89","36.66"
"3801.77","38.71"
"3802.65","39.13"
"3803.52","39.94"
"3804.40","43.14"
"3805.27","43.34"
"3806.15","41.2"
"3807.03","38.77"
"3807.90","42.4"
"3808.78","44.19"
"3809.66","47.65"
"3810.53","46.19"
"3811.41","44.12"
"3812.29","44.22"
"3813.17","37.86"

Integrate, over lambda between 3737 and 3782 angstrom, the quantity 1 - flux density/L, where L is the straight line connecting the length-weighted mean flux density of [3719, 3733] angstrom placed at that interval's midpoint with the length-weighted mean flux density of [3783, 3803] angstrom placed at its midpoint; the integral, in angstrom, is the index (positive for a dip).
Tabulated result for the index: -0.4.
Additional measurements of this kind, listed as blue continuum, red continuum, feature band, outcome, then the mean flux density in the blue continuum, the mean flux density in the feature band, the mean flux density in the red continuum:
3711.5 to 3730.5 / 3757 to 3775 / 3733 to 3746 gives 1.30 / 33.2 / 29.7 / 32.7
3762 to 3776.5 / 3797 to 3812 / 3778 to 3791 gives -1.88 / 33.2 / 40.7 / 38.7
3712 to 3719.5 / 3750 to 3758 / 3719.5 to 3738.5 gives 3.53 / 36.5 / 28.9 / 33.7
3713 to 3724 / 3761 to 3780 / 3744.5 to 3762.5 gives 1.72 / 31.7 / 30.7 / 34.9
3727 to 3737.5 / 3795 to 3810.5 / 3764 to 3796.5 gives -2.31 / 28.4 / 36.5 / 36.8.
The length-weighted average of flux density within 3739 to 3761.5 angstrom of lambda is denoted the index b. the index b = 31.7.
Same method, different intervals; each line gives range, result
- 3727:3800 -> 33.3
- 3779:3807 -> 37.4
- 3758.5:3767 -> 34.7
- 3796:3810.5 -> 37.2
